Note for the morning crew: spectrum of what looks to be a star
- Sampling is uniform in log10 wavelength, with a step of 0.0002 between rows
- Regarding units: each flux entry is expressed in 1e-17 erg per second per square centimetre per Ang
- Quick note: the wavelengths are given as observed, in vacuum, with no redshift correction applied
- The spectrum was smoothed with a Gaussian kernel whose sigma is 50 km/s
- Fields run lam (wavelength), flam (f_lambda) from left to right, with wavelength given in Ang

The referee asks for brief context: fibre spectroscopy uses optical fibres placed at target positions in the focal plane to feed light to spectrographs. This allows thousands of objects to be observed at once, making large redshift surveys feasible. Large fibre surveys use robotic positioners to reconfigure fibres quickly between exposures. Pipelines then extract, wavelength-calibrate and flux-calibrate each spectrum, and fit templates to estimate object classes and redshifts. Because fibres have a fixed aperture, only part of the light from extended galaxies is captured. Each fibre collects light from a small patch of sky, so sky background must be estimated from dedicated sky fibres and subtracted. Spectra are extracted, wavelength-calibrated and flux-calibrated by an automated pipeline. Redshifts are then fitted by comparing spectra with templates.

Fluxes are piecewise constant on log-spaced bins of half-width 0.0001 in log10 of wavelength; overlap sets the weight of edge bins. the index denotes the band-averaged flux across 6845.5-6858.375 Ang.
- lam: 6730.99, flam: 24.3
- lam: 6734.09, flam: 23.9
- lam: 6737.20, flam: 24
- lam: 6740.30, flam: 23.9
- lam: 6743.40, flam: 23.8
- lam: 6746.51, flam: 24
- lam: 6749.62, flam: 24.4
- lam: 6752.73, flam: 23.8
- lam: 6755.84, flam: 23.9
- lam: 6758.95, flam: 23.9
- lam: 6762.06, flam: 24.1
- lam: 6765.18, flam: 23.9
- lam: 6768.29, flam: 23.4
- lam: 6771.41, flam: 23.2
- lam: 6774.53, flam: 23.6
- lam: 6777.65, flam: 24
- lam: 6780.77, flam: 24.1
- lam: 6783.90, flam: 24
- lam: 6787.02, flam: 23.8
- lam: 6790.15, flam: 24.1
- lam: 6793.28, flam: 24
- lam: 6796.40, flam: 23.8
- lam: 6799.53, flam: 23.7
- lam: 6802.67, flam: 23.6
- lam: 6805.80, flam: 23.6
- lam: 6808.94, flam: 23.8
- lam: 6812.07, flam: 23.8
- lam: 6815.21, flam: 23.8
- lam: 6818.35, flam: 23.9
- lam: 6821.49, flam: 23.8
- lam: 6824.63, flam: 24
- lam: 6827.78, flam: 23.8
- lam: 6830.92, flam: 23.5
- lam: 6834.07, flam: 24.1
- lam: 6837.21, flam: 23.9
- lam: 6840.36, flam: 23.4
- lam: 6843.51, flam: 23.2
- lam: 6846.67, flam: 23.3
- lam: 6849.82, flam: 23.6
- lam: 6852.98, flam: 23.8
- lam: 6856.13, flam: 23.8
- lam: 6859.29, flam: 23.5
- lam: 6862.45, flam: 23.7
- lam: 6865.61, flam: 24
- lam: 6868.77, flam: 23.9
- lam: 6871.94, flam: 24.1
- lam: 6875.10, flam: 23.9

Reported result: 23.6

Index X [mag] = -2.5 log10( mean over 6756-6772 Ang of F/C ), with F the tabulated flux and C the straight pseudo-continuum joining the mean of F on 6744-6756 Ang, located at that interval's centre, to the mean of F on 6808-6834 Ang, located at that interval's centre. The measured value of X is 0.01 mag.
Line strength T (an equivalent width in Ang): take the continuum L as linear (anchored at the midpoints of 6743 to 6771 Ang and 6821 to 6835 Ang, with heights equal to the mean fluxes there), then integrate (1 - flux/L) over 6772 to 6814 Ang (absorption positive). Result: 0.1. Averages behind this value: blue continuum 23.9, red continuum 23.8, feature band 23.8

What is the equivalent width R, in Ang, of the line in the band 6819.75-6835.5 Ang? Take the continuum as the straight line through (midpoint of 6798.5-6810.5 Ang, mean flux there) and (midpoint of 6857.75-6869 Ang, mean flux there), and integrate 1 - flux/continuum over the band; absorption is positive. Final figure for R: -0.1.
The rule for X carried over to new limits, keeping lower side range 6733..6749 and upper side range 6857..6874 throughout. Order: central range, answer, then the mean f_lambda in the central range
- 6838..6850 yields 0.02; 23.4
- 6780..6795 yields 0.00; 24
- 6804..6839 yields 0.00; 23.8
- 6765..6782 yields 0.01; 23.7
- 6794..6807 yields 0.01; 23.7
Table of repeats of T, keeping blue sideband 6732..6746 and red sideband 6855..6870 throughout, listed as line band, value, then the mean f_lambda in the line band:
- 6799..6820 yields 0.1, 23.7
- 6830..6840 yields 0.0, 23.8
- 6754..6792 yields 0.1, 23.8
